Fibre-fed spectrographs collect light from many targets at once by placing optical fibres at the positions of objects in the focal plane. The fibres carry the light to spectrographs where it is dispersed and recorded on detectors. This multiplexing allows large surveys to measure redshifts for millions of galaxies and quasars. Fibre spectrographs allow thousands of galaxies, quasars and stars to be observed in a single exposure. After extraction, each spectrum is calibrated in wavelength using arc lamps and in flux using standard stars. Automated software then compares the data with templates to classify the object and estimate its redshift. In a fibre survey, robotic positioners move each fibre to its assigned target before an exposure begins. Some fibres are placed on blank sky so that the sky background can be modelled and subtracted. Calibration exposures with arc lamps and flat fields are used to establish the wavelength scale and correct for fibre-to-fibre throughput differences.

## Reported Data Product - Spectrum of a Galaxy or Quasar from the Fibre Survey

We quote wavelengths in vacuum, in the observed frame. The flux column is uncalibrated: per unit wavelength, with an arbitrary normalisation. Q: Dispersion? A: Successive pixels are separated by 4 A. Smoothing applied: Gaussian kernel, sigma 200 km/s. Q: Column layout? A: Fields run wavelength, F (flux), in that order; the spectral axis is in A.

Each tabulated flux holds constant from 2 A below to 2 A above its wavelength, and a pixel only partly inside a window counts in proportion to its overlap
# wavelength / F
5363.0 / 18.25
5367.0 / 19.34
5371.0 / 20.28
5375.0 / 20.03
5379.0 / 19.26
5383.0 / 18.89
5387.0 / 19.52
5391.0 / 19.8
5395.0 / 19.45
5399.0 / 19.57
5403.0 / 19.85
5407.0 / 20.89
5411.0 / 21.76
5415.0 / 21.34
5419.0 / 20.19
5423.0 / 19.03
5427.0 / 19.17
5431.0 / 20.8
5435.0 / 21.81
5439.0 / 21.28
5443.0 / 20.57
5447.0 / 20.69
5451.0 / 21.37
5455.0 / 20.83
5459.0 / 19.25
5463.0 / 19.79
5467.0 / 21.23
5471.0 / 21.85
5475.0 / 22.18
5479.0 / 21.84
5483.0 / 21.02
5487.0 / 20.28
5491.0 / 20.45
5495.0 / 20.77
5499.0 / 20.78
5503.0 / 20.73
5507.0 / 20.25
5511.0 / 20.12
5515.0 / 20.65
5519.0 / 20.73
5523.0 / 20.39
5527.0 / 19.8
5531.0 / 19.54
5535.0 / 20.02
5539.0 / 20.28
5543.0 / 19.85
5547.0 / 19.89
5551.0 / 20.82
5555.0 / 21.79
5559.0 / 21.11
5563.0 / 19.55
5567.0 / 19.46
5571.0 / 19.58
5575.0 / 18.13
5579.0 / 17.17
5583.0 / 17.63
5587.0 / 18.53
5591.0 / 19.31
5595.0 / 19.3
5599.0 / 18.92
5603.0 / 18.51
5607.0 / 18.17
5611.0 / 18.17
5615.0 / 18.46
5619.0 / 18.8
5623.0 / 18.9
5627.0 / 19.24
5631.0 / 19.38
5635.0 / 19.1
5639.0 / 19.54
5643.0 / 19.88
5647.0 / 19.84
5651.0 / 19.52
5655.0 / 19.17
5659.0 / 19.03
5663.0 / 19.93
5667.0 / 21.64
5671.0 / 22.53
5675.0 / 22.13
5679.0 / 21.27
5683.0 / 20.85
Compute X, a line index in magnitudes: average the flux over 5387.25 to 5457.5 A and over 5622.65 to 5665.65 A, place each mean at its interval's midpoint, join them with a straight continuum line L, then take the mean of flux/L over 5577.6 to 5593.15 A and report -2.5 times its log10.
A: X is 0.09 mag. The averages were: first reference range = 20.5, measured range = 18.2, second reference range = 19.5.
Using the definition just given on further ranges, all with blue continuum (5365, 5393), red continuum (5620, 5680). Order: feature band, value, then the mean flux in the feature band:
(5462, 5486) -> -0.08 mag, 21.3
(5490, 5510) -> -0.04 mag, 20.6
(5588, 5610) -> 0.06 mag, 18.8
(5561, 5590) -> 0.07 mag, 18.6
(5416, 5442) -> -0.04 mag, 20.4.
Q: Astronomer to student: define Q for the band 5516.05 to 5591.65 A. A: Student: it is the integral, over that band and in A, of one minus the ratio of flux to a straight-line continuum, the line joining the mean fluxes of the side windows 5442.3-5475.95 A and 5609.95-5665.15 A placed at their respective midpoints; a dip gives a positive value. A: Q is 1.2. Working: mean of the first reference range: 20.8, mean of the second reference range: 19.2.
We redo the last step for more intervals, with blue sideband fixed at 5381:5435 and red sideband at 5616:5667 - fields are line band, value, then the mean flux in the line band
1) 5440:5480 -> -2.0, 20.9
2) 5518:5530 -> -0.3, 20.2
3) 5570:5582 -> 0.9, 18.1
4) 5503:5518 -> -0.5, 20.4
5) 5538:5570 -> -1.0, 20.3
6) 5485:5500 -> -0.5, 20.6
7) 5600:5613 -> 0.8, 18.3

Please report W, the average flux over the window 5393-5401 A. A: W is 19.5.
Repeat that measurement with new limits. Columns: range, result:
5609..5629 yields 18.7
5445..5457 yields 21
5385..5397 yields 19.6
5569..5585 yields 18.1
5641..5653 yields 19.7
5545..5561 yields 20.9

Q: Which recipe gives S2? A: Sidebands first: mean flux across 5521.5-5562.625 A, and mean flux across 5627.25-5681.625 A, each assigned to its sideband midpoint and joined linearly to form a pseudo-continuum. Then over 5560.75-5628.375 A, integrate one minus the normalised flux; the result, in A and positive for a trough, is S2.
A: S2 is 5.2 A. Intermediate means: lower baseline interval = 20.3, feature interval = 18.7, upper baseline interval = 20.2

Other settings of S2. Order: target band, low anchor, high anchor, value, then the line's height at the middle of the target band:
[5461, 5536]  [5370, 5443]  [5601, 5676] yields -2.8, 19.9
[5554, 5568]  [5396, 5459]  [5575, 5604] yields -1.2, 18.8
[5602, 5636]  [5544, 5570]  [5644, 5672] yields 2.5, 20.2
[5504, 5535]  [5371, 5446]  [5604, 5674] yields -0.6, 19.9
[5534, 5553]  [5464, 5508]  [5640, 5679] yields 0.6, 20.8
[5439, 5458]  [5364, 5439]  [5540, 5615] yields -0.9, 19.8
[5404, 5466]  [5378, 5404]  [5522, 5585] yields -3.4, 19.5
